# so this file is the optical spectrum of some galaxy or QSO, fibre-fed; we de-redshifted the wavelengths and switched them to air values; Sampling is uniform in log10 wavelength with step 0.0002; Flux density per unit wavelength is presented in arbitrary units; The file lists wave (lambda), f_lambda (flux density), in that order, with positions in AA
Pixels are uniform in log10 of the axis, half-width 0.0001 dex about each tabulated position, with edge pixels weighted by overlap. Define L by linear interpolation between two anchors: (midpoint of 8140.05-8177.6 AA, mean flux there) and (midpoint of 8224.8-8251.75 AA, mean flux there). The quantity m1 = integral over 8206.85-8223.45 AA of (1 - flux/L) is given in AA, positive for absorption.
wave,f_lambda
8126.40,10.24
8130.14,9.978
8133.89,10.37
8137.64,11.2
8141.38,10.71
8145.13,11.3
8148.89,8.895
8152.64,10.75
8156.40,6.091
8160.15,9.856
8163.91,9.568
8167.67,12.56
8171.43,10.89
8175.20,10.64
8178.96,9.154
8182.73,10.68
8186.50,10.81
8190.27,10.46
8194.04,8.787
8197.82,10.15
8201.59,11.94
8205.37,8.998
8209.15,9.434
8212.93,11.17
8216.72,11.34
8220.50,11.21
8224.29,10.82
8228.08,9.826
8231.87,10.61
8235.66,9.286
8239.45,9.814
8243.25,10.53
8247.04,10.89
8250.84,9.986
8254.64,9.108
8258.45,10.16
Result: -1.0 AA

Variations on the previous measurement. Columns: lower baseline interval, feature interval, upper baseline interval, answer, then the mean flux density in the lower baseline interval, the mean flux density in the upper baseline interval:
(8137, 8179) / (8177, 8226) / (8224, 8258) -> -1.34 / 10.1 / 10.1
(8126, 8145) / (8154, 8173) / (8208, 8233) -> 1.46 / 10.6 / 10.7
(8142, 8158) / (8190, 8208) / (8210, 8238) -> 0.29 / 9.42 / 10.6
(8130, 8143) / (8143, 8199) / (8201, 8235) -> 2.84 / 10.6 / 10.5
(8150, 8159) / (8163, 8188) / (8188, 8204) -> -3.22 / 8.58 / 10.3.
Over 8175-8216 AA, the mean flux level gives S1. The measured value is 10.2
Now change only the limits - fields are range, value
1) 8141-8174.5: 10.1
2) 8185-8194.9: 10.1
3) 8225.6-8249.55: 10.2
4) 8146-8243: 10.2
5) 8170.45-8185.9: 10.3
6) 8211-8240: 10.5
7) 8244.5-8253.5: 10.3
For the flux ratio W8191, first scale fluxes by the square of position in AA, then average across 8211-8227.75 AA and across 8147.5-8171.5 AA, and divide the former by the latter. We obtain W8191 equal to 1.1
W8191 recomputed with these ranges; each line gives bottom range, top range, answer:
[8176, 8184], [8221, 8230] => 1.06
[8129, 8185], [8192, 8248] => 1.03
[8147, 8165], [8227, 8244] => 1.13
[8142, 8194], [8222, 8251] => 1.03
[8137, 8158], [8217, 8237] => 1.09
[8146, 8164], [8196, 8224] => 1.18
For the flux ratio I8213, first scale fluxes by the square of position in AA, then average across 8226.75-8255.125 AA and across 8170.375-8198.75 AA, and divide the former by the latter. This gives 1.00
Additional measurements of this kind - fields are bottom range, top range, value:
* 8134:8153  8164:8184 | 1.02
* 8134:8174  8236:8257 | 1.00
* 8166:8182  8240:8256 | 0.96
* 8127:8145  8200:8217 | 1.00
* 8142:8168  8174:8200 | 1.05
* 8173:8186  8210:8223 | 1.09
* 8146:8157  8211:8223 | 1.25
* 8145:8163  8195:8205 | 1.16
